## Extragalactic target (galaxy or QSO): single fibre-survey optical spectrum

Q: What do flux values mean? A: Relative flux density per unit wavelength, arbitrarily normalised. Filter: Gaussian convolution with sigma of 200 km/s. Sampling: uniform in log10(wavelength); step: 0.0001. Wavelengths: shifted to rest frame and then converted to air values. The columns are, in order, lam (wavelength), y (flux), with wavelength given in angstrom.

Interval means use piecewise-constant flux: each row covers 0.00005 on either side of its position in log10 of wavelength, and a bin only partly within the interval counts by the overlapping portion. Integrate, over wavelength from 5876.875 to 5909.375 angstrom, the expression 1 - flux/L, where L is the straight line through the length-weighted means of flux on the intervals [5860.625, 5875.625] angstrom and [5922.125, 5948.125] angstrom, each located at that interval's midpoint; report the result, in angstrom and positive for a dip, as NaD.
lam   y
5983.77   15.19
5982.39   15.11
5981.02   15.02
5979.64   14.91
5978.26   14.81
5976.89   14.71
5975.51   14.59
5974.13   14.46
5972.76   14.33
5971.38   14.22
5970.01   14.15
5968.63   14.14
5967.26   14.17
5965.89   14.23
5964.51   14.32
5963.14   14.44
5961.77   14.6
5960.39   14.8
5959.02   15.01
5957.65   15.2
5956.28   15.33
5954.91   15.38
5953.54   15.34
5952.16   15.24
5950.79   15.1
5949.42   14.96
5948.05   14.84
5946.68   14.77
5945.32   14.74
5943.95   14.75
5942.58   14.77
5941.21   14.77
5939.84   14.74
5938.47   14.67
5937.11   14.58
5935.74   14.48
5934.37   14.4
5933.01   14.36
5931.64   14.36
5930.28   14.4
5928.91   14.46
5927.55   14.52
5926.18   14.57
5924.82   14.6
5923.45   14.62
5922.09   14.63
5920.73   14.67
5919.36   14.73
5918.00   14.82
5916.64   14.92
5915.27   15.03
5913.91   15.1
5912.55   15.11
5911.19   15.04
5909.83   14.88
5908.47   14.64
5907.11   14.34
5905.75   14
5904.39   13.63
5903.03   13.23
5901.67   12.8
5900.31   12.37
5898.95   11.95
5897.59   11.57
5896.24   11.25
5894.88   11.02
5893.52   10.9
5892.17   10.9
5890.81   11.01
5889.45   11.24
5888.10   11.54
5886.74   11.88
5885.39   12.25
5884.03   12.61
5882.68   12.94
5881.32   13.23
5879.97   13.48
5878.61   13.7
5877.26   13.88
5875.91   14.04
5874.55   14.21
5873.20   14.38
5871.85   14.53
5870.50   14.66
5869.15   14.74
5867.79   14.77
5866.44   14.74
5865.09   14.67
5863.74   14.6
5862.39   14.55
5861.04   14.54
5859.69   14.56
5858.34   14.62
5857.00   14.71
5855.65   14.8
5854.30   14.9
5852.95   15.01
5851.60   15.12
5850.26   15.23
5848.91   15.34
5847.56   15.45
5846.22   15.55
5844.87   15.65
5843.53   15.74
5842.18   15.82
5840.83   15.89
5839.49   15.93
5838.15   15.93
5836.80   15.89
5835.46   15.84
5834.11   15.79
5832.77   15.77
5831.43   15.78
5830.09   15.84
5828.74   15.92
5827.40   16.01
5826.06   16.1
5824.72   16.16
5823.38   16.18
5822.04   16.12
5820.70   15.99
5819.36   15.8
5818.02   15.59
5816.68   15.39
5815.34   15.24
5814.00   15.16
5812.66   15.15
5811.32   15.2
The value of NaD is 4.6 angstrom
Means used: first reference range 14.6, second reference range 14.6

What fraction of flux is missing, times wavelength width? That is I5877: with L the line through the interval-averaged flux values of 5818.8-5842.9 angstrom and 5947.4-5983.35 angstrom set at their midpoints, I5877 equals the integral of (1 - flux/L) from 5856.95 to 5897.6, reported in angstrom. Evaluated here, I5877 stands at 5.9 angstrom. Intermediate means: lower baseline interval 15.9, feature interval 13.3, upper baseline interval 14.7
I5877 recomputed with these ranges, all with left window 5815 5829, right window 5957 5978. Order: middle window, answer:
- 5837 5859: 0.4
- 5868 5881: 1.0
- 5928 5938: 0.3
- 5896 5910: 1.8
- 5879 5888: 1.5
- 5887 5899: 3.1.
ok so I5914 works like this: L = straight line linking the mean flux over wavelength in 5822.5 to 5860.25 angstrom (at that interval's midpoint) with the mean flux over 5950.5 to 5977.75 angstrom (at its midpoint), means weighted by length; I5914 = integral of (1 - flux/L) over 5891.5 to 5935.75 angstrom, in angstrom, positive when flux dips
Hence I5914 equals 3.58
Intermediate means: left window 15.6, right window 14.7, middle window 13.8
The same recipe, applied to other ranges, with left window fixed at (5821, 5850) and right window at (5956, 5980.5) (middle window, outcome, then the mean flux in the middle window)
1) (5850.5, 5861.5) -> 0.6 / 14.8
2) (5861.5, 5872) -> 0.6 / 14.7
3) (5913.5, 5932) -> 0.4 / 14.7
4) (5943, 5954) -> -0.1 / 15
